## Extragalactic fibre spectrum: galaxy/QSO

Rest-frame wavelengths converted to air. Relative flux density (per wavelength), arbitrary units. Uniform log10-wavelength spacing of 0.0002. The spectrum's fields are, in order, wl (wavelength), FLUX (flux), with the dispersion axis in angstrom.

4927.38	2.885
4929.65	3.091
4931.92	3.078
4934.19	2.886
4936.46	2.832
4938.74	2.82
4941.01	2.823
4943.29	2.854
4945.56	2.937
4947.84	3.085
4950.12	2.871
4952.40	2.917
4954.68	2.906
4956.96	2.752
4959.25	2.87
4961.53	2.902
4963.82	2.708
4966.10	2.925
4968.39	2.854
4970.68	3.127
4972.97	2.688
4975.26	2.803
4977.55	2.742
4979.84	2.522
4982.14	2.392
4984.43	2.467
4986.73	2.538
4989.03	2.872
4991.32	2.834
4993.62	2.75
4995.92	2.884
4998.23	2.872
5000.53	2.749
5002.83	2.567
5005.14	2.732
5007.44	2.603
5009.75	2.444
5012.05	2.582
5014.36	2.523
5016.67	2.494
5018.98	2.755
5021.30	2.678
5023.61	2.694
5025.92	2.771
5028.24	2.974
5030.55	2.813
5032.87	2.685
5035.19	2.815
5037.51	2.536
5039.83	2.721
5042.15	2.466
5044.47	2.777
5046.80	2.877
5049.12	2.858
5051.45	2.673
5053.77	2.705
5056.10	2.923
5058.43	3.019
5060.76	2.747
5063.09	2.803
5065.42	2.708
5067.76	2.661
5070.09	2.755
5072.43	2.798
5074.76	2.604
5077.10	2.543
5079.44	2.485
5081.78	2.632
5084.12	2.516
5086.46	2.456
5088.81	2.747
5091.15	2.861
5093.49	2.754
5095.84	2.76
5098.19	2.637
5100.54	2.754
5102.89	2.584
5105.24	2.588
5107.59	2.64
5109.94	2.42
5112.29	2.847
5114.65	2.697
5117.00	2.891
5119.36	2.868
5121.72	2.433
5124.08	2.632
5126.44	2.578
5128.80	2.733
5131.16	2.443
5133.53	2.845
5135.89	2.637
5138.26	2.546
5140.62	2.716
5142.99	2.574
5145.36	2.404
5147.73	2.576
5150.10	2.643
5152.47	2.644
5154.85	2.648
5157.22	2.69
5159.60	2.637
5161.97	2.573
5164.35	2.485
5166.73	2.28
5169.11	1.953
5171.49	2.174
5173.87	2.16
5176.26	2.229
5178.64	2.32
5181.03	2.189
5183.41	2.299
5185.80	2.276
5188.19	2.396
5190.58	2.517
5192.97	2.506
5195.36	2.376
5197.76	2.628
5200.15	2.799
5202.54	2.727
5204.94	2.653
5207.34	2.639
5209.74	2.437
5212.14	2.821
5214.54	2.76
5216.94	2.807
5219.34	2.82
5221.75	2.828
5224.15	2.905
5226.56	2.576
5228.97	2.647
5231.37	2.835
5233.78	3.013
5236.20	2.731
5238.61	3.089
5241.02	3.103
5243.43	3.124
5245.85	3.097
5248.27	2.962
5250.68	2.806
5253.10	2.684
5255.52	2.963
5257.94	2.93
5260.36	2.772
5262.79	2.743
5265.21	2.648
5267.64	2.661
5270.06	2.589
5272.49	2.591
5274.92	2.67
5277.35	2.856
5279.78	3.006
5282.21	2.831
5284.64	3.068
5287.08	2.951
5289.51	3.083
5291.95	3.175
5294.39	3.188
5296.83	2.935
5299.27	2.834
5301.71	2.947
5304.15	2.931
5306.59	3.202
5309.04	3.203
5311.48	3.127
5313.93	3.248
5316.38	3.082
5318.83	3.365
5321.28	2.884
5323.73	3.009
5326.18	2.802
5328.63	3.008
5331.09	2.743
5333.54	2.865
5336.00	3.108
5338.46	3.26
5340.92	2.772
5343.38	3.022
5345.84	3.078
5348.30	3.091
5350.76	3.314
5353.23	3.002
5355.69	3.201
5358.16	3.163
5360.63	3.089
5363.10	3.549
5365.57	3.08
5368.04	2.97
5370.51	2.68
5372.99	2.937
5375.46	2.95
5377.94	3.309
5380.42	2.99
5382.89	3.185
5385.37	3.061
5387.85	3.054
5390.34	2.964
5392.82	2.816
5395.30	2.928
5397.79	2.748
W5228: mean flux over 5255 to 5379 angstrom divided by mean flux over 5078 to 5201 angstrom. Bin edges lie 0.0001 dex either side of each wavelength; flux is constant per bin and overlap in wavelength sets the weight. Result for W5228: 1.17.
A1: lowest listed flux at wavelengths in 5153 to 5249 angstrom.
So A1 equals 1.953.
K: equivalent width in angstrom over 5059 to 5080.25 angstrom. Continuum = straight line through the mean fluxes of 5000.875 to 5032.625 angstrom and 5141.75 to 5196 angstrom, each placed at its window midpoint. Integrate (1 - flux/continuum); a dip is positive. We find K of -0.9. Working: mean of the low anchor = 2.67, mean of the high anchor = 2.42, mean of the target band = 2.69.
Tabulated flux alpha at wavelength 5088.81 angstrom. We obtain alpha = 2.747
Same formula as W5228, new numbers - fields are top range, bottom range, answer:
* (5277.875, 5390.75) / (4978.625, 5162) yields 1.14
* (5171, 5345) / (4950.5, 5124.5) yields 1.04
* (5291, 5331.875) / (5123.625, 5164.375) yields 1.16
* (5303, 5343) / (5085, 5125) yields 1.13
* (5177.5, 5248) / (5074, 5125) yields 1.01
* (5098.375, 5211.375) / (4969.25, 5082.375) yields 0.94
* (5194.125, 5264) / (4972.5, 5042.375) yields 1.05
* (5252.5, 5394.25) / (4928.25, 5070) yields 1.08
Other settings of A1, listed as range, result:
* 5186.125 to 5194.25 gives 2.396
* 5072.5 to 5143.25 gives 2.42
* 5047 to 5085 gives 2.485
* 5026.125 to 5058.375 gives 2.466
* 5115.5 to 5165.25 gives 2.404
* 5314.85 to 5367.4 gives 2.743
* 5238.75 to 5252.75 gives 2.806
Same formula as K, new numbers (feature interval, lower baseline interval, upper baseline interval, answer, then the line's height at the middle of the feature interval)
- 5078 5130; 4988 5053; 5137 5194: -2.2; 2.55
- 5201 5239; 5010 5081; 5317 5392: 1.8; 2.9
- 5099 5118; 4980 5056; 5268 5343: 0.7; 2.78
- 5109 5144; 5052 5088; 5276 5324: 1.5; 2.78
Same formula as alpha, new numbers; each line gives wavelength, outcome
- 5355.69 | 3.201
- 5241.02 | 3.103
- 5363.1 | 3.549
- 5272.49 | 2.591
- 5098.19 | 2.637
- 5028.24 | 2.974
